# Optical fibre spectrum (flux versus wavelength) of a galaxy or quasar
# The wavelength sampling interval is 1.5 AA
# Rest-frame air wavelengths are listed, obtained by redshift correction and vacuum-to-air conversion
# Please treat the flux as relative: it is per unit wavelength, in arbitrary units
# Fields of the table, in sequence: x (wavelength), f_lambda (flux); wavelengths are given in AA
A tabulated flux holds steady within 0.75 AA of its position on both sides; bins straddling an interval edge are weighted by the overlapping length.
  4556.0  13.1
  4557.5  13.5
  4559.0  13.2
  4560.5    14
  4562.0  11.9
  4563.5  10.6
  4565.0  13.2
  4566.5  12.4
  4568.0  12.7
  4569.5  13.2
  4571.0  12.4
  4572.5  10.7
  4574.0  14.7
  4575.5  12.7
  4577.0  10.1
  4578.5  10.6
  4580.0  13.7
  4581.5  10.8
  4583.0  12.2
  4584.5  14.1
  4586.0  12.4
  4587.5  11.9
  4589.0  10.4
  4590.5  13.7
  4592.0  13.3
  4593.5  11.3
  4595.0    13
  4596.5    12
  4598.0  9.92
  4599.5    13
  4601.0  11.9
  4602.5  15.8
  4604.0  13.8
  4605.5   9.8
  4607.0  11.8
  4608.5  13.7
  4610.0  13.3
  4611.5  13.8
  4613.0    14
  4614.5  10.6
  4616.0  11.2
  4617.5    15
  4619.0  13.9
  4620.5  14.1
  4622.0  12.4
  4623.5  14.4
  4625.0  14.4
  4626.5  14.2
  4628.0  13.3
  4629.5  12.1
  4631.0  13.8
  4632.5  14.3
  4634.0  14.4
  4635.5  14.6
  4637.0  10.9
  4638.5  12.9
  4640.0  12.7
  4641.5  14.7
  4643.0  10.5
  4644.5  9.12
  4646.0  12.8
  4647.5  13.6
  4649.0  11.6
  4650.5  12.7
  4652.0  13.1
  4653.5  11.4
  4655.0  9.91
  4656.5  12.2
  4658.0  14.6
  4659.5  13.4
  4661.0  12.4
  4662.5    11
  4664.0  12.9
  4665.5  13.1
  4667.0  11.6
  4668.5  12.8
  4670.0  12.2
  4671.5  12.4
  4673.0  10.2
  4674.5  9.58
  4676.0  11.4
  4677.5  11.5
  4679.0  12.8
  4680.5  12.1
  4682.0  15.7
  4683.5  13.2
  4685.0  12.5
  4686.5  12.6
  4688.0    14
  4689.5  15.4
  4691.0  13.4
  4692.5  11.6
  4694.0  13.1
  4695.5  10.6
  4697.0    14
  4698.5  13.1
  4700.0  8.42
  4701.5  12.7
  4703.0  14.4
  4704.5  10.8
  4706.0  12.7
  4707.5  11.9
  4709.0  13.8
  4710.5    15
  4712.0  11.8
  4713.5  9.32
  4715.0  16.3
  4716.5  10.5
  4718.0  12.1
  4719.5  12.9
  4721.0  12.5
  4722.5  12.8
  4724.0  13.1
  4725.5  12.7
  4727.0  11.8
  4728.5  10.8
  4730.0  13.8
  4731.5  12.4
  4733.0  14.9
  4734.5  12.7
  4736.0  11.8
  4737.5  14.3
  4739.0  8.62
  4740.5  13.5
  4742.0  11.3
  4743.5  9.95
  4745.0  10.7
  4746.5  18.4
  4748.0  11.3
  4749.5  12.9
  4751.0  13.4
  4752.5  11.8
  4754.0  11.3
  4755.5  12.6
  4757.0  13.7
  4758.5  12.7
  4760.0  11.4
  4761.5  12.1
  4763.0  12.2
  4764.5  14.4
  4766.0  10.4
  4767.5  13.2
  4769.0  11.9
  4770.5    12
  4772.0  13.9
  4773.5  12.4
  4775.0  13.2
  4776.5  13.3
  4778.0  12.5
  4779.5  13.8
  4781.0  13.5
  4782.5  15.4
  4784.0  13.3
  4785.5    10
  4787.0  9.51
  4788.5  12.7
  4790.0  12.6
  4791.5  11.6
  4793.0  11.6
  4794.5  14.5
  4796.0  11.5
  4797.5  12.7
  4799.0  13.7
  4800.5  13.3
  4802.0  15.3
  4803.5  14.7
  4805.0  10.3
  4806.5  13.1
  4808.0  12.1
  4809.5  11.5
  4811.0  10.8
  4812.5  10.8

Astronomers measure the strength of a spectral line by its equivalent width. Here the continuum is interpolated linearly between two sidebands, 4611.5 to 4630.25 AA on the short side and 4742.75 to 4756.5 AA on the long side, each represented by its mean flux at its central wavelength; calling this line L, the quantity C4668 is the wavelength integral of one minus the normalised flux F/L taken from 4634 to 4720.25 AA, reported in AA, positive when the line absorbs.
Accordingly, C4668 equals 3.4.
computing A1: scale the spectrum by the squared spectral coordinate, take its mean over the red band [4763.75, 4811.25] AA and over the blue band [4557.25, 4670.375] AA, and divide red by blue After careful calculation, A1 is 1.08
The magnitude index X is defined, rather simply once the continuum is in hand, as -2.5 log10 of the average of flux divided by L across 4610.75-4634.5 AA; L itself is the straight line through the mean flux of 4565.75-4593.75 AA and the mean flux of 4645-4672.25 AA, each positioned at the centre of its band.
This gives -0.10 mag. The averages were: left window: 12.3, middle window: 13.5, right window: 12.4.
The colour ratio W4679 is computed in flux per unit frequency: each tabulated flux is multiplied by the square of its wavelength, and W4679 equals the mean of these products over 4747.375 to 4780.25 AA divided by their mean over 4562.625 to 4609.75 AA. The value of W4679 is 1.10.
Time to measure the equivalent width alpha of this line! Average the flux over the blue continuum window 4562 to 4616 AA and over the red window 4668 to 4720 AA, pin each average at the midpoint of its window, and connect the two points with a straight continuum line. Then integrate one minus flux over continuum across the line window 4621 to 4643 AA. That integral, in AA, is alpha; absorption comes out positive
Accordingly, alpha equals -1.78 AA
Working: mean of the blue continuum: 12.4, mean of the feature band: 13.4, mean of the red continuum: 12.5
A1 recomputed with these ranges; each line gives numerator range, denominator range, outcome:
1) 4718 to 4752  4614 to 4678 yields 1.04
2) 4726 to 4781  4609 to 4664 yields 1.03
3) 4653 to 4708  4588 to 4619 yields 1.02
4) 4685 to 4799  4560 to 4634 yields 1.05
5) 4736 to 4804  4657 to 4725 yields 1.04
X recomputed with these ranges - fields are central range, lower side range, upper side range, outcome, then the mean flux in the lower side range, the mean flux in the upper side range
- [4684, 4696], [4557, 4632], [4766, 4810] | -0.02 mag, 12.7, 12.7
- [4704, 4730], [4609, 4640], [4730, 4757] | 0.02 mag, 13.4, 12.5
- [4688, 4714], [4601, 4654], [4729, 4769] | 0.01 mag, 13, 12.5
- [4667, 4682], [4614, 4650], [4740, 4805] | 0.09 mag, 13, 12.7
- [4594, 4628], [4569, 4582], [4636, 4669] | -0.07 mag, 12.1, 12.3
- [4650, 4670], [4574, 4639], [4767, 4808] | 0.04 mag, 12.8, 12.8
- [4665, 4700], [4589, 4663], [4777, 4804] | 0.03 mag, 12.8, 12.9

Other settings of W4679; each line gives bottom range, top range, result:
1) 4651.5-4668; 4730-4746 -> 1.02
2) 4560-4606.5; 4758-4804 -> 1.13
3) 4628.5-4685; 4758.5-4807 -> 1.08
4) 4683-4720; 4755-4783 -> 1.05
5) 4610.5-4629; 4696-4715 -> 0.96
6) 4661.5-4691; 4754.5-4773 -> 1.04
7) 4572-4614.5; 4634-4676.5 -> 1.01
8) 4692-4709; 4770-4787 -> 1.09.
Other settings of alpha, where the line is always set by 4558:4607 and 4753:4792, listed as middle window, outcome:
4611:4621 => -0.65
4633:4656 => 0.11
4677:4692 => -1.06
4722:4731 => 0.00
